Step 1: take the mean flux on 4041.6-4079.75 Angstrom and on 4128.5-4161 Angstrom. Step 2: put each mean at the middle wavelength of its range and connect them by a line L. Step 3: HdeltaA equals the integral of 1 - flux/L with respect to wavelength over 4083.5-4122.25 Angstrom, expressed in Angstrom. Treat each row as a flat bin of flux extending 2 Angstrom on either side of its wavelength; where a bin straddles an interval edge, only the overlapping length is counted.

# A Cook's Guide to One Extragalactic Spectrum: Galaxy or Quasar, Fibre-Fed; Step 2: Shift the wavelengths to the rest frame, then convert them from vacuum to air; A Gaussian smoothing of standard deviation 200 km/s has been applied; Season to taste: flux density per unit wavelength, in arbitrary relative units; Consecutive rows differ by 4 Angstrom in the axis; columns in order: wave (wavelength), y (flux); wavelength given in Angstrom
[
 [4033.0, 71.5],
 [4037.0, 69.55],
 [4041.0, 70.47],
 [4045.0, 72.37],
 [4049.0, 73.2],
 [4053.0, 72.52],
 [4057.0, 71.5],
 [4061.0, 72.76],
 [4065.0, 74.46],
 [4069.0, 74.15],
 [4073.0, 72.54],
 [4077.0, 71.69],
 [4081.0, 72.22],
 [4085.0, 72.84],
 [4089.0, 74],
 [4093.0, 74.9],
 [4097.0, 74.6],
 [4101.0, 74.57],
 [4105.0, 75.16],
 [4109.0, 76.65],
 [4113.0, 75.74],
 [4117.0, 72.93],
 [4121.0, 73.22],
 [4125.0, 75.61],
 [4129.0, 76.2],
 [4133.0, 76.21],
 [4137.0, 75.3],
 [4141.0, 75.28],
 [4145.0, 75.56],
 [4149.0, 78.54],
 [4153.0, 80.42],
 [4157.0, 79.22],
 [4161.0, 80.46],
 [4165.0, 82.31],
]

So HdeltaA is 0.3 Angstrom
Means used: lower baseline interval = 72.7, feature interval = 74.5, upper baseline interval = 77.3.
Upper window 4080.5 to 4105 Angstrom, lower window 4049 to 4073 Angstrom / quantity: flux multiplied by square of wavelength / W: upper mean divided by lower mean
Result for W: 1.03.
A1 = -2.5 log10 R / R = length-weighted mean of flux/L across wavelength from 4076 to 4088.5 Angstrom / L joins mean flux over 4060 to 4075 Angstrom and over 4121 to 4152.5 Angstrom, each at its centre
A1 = 0.02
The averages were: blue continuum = 73.5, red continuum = 76.1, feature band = 72.5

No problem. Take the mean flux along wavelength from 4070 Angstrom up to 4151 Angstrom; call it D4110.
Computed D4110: 74.7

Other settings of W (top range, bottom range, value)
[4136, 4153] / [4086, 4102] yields 1.06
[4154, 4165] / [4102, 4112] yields 1.09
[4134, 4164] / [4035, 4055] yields 1.14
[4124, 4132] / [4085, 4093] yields 1.05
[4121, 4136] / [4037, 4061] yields 1.09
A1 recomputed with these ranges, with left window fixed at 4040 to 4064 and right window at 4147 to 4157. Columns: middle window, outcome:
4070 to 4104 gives 0.02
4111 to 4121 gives 0.04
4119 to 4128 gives 0.04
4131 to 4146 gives 0.04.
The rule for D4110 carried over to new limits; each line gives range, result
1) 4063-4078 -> 73.3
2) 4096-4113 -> 75.3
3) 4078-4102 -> 73.7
